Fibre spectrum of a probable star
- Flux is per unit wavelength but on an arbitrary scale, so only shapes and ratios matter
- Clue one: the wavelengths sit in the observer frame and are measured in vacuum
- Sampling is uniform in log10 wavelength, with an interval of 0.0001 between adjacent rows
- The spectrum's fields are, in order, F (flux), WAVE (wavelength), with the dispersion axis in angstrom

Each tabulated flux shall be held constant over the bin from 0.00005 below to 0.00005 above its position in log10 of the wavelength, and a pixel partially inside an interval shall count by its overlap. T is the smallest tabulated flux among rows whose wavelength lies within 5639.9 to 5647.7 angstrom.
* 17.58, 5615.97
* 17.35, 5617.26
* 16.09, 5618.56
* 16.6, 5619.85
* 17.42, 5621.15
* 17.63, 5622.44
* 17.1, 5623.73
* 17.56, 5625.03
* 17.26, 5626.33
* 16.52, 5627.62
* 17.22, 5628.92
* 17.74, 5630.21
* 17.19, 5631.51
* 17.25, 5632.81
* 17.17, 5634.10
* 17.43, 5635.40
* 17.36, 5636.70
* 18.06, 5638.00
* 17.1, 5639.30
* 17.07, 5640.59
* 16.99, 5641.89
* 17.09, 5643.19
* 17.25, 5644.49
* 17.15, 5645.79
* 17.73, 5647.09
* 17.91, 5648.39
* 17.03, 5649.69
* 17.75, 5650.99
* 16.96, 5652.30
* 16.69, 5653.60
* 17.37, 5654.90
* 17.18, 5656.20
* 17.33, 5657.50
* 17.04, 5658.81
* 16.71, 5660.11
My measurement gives 16.99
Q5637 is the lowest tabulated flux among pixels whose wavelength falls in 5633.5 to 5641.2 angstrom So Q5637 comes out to 17.07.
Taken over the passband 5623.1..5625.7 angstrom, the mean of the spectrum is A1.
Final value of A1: 17.3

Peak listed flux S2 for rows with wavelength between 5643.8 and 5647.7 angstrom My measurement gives 17.73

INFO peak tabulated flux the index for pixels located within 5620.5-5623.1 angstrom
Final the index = 17.63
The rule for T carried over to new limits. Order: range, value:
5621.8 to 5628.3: 16.52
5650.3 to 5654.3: 16.69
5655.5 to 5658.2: 17.18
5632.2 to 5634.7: 17.17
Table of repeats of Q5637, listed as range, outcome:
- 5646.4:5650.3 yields 17.03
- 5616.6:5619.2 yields 16.09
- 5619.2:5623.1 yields 16.6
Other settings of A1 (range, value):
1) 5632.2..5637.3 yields 17.3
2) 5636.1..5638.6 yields 17.7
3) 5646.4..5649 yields 17.8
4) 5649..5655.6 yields 17.2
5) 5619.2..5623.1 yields 17.2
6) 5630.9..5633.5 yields 17.2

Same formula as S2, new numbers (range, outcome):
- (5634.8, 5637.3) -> 17.43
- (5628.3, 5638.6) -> 18.06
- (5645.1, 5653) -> 17.91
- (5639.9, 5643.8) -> 17.09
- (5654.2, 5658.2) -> 17.37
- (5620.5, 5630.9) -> 17.74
